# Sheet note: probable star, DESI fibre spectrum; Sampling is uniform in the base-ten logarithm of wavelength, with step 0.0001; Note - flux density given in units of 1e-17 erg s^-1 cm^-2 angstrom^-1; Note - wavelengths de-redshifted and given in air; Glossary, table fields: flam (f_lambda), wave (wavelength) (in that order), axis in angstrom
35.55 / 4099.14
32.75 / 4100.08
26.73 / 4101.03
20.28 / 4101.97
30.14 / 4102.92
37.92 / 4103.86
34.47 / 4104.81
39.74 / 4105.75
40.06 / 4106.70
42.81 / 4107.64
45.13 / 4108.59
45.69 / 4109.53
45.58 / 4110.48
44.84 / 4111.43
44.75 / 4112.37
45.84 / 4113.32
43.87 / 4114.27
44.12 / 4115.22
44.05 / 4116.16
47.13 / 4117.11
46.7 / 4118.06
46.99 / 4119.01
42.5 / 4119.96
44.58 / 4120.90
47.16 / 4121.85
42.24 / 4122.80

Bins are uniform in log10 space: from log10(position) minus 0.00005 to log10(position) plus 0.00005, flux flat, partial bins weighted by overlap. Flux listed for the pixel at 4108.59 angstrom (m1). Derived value 45.13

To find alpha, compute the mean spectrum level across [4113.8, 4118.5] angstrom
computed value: 45.2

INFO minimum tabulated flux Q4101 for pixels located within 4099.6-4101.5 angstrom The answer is 26.73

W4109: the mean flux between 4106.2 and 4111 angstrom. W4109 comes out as 43.8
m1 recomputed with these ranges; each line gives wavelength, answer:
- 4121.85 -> 47.16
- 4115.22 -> 44.12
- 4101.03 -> 26.73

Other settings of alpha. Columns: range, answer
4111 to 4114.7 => 44.8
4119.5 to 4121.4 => 43.8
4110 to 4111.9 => 45.1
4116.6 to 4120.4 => 45.8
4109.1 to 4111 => 45.4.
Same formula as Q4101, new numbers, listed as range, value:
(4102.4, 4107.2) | 30.14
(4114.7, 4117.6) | 44.05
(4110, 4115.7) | 43.87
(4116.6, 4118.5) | 46.7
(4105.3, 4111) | 39.74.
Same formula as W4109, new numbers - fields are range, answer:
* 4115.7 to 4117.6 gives 45.5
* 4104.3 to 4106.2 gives 37.1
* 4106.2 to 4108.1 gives 41.4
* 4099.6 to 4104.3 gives 29.5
